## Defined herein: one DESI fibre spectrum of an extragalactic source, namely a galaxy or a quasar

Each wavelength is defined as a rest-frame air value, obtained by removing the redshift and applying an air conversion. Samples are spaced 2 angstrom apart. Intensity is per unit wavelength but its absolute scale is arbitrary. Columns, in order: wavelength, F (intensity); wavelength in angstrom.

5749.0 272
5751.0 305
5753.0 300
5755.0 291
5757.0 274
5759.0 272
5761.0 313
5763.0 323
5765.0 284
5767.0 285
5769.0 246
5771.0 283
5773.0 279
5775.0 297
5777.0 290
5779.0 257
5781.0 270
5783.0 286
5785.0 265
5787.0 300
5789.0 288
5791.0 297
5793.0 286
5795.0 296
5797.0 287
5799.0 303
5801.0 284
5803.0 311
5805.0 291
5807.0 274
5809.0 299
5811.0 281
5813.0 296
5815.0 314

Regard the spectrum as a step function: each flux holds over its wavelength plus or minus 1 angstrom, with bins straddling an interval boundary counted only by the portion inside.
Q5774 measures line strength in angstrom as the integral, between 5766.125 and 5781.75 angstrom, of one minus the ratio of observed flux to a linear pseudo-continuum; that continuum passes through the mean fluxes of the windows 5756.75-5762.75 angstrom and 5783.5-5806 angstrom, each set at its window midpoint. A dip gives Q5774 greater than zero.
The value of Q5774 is 0.9 angstrom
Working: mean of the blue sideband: 292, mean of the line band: 276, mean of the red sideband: 292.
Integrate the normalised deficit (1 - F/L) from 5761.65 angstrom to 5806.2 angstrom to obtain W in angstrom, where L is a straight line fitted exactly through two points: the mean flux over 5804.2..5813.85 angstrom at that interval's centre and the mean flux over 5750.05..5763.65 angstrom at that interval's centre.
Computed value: 0.77 angstrom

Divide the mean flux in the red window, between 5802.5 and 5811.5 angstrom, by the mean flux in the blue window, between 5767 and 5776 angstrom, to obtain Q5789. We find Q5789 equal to 1.05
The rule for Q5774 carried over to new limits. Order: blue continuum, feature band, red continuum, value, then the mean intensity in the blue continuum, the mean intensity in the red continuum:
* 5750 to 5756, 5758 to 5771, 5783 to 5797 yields 0.4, 299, 288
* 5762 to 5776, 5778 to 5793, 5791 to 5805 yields 0.5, 285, 294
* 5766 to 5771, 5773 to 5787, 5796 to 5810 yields -0.1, 269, 293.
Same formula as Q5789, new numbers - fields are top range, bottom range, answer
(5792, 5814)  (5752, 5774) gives 1.02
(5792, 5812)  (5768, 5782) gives 1.06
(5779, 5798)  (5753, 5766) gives 0.97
